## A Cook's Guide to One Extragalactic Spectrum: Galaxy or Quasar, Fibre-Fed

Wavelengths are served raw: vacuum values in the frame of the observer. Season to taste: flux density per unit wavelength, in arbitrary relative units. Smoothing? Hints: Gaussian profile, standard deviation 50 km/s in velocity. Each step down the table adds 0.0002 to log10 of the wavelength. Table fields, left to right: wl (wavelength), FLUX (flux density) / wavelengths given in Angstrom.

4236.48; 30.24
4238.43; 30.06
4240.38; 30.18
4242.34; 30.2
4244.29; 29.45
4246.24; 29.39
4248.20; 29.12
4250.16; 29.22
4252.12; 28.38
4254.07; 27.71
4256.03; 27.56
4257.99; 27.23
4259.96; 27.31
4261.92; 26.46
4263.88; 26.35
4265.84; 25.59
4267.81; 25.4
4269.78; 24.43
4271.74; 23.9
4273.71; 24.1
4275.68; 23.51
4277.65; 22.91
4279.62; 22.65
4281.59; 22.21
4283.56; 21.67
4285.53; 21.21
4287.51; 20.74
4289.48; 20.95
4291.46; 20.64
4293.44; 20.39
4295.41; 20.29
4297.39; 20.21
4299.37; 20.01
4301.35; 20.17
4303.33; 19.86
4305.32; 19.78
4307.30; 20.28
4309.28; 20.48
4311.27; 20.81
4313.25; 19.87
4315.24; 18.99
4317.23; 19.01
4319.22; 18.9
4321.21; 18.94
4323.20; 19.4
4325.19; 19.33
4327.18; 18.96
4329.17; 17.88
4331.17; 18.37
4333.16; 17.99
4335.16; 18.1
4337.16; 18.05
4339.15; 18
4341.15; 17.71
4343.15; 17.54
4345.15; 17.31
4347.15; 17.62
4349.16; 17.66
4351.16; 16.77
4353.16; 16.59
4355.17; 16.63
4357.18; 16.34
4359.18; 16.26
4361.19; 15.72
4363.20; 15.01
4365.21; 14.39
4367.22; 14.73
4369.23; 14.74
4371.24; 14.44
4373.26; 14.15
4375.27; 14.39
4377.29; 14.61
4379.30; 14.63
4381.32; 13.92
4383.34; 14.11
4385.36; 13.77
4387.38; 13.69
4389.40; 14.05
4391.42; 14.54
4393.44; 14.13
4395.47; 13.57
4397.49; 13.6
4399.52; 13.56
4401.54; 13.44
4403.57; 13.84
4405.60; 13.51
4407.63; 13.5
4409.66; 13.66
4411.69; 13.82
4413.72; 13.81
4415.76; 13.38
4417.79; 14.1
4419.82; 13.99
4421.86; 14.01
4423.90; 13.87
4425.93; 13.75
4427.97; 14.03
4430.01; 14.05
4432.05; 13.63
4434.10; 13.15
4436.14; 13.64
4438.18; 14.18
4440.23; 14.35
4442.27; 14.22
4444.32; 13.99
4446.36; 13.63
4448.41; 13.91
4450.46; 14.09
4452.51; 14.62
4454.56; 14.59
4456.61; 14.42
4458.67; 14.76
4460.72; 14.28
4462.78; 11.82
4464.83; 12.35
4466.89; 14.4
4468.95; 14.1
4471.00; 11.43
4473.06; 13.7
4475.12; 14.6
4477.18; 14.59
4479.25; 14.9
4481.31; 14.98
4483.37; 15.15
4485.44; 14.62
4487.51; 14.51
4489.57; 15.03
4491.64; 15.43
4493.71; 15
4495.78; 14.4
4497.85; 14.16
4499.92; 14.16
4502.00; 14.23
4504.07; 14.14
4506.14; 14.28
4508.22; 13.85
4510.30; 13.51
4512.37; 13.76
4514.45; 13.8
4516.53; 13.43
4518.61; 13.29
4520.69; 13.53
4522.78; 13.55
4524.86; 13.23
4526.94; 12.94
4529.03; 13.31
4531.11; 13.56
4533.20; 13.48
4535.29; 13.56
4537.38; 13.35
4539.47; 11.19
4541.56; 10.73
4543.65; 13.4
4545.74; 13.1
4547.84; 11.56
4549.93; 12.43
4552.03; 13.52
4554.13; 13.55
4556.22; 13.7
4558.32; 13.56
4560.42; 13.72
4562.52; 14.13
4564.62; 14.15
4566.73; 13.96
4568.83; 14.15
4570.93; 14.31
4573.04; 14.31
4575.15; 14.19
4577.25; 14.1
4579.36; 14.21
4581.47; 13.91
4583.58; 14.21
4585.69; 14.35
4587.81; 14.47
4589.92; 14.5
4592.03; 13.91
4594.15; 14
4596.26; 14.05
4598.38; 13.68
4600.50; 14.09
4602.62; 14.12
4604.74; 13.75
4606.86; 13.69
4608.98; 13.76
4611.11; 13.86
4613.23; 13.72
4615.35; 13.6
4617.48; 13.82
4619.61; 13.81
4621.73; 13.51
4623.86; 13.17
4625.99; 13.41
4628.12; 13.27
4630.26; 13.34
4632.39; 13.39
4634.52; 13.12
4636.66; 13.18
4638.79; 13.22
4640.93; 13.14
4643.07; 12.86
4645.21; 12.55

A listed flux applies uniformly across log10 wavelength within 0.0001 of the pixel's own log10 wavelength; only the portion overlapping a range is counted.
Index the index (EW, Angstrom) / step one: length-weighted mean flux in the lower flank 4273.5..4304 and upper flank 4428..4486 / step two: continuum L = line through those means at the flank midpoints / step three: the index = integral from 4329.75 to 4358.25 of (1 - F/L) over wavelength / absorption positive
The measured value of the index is 2.15 Angstrom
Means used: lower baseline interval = 21.3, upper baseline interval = 14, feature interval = 17.5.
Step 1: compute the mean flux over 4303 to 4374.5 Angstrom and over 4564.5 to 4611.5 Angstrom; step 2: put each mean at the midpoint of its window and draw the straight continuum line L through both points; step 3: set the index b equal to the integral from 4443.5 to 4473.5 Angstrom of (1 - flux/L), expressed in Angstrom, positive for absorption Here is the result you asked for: 4.1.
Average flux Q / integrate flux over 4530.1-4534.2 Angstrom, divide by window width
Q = 13.5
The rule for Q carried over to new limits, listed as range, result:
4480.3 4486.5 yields 14.9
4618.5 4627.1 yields 13.5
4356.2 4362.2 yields 16.1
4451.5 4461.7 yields 14.5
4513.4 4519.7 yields 13.5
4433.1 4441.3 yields 13.8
